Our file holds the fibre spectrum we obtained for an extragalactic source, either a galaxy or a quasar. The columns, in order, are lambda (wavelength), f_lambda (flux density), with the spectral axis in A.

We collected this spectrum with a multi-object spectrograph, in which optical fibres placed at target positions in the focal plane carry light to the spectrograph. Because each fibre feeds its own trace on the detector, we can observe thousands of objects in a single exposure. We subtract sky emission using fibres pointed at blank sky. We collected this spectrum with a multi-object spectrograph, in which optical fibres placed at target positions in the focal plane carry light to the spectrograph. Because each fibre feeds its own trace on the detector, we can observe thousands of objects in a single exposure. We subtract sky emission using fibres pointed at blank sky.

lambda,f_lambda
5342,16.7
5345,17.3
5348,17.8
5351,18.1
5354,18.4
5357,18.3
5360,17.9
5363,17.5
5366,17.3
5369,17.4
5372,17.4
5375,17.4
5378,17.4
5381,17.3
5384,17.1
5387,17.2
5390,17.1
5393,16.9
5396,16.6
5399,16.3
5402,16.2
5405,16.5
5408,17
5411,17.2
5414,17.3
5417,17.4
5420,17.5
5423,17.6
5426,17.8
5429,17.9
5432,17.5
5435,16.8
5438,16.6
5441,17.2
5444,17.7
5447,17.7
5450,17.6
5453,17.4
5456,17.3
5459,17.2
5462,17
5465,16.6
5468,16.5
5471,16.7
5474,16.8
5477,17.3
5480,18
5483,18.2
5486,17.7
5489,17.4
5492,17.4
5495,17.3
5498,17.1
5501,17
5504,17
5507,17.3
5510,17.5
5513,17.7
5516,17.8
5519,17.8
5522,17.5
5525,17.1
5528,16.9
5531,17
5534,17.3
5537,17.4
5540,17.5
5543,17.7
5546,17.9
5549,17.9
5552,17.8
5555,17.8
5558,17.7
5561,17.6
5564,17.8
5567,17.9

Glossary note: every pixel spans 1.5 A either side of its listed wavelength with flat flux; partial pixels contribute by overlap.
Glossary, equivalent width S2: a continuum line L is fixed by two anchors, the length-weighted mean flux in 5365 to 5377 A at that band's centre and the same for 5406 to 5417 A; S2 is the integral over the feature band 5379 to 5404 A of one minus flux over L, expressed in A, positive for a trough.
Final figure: 0.6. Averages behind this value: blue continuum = 17.4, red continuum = 17.2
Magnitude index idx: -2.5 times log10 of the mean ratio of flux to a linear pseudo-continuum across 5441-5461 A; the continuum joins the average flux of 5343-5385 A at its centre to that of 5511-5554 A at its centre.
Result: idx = 0.01 mag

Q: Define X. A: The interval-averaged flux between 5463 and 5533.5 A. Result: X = 17.3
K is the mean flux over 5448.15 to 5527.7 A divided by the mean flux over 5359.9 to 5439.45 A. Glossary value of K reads 1.01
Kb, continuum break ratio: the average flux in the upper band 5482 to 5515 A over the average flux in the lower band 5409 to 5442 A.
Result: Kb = 1.0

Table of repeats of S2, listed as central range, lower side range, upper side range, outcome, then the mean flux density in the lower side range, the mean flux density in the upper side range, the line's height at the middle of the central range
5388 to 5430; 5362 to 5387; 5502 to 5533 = 0.6 A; 17.3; 17.4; 17.3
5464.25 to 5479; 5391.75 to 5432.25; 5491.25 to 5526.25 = 0.4 A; 17.1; 17.4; 17.3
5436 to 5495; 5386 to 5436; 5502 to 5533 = -0.1 A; 17.1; 17.4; 17.2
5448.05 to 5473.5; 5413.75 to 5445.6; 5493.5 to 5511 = 0.4 A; 17.4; 17.2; 17.3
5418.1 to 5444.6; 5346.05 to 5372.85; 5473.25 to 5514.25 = 0.3 A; 17.8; 17.4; 17.6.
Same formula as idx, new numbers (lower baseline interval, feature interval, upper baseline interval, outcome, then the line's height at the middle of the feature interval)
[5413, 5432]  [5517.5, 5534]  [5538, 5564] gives 0.027 mag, 17.7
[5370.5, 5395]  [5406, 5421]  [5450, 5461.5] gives 0.001 mag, 17.3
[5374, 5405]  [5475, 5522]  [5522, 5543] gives -0.020 mag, 17.2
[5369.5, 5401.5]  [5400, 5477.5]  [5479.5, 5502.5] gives 0.007 mag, 17.3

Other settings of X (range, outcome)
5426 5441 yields 17.3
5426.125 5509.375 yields 17.3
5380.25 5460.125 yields 17.2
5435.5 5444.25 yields 17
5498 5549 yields 17.4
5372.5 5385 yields 17.3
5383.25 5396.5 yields 17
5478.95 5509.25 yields 17.4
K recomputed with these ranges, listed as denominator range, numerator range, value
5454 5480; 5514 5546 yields 1.03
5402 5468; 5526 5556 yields 1.02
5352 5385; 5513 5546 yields 0.99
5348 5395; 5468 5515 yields 0.99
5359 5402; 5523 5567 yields 1.02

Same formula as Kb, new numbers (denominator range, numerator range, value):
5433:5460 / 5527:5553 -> 1.01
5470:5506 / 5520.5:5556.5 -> 1.01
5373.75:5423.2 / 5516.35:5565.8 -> 1.03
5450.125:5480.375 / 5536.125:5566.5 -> 1.04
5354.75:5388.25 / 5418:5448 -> 1.00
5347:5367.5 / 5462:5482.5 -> 0.95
